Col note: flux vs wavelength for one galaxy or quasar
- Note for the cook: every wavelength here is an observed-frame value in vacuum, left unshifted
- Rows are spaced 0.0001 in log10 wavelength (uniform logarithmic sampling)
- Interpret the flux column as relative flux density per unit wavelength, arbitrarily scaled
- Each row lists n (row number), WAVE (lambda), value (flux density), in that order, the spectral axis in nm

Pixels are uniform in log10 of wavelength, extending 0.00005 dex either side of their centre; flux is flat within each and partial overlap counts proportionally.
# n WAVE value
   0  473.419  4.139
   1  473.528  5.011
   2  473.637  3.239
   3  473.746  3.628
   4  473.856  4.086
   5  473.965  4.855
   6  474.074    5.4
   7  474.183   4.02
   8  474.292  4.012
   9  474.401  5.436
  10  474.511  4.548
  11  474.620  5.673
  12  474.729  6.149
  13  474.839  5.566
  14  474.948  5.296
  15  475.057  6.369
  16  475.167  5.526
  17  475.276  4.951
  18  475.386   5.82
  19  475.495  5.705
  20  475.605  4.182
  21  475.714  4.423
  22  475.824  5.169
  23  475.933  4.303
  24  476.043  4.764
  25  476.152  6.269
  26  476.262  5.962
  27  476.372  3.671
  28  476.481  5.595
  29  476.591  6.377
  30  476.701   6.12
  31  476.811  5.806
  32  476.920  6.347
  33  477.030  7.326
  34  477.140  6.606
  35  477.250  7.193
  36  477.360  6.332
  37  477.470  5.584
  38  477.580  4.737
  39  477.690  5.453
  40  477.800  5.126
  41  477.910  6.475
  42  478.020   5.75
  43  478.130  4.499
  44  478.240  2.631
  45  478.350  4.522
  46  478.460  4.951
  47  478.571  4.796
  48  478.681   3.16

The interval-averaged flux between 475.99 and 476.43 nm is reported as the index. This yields 5.18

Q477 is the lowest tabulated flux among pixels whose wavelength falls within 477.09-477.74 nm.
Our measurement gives 4.737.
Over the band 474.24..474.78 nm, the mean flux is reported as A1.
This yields 5.16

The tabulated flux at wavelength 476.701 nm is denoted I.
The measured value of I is 6.12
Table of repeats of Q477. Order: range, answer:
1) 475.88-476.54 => 3.671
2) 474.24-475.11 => 4.012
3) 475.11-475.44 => 4.951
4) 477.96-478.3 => 2.631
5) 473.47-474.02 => 3.239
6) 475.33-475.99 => 4.182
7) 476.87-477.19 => 6.347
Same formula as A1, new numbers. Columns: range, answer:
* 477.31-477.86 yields 5.45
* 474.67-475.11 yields 5.85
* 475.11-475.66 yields 5.24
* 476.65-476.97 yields 6.1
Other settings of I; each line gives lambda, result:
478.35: 4.522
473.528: 5.011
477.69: 5.453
